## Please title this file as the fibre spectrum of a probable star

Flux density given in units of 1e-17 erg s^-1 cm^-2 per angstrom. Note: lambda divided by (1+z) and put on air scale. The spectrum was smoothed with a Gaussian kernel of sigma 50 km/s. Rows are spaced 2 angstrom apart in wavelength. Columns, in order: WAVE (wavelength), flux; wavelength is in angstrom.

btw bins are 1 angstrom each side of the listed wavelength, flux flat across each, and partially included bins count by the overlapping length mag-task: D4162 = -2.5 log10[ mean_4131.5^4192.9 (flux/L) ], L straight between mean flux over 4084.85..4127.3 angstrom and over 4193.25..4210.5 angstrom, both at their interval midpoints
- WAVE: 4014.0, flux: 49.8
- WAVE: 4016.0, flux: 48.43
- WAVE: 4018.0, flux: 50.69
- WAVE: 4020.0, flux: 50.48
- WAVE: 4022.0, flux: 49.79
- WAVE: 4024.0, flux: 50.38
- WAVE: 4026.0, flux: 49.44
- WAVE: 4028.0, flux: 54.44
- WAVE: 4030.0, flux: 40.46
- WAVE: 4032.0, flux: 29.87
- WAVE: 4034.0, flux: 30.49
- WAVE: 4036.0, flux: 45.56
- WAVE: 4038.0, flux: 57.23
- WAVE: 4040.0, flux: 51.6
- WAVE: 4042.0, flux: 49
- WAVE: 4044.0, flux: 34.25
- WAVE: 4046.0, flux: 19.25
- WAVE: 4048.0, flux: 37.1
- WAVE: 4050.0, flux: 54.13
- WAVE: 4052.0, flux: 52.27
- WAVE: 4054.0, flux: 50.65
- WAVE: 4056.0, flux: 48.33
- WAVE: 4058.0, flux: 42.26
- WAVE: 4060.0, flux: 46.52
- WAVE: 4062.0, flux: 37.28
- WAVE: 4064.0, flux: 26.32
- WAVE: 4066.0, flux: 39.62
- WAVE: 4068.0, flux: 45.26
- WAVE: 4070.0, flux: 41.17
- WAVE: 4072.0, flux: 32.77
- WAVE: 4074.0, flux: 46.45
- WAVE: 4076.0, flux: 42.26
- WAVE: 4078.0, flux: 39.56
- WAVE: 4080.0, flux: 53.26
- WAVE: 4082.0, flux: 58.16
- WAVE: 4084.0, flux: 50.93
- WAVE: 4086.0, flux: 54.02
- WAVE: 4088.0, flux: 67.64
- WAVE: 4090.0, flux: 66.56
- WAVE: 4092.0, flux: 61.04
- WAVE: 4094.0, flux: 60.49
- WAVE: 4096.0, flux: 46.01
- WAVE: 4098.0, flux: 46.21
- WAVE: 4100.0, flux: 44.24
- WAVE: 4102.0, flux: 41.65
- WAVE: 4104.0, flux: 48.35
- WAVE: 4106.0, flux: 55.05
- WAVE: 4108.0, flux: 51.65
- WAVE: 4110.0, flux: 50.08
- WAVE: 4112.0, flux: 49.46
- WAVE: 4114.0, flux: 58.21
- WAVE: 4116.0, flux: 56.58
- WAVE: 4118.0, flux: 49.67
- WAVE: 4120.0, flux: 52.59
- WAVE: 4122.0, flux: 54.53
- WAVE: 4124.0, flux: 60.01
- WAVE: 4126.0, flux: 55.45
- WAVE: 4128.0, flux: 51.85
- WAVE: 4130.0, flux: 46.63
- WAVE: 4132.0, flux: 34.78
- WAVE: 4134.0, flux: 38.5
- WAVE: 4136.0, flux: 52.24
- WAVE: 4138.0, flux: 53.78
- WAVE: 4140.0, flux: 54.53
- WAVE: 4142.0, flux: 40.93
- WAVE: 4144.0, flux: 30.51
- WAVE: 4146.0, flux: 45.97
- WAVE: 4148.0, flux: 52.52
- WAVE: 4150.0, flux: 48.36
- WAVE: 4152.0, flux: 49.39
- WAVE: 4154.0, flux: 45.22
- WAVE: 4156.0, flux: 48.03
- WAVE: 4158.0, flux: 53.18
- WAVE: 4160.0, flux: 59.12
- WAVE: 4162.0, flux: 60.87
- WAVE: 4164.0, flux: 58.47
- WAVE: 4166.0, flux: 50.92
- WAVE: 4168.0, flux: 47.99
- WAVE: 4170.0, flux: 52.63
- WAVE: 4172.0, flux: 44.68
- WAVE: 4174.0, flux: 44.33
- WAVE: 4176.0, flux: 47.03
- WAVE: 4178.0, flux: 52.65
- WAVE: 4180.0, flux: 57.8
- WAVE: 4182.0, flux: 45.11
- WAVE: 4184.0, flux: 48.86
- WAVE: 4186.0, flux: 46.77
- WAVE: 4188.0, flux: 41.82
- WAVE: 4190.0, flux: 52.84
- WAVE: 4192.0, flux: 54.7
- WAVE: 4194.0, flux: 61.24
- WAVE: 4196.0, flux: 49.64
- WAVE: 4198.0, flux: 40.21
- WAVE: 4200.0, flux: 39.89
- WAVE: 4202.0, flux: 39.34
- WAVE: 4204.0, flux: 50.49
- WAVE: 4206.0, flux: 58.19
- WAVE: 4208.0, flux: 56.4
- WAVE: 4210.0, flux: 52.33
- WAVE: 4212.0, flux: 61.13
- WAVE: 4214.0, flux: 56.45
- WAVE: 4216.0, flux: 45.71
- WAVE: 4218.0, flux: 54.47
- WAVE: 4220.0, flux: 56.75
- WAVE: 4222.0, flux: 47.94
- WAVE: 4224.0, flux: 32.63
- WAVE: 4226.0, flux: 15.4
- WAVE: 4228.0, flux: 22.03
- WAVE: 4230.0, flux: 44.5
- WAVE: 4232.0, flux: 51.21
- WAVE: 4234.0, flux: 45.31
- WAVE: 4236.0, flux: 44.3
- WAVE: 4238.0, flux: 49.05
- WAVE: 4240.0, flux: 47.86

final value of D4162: 0.05 mag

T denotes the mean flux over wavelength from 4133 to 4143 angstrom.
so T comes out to 48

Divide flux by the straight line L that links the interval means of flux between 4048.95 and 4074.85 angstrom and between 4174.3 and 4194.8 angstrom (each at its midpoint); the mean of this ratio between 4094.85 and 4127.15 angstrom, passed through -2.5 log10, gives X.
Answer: -0.11 mag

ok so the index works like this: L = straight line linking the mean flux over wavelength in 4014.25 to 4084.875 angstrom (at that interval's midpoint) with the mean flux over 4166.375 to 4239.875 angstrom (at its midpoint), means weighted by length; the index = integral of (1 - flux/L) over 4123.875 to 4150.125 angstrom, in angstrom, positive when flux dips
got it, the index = -0.5 angstrom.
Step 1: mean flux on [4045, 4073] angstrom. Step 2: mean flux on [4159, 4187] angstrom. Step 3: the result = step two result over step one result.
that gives 1.25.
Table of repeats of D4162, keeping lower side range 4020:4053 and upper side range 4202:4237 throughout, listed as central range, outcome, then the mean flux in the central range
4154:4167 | -0.18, 54.3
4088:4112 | -0.17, 52.5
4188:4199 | -0.10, 50.8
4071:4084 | -0.02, 45.8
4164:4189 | -0.06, 48.8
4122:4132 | -0.14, 51.7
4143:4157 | 0.00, 45.7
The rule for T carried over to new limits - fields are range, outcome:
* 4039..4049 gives 38.2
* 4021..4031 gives 48.9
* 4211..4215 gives 58.8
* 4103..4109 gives 51.7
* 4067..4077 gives 41.6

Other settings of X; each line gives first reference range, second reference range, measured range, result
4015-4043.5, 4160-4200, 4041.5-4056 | 0.114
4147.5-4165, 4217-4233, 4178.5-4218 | -0.122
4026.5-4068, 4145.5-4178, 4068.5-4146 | -0.071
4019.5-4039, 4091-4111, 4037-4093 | 0.035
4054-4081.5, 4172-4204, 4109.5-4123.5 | -0.194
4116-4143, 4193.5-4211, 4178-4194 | -0.023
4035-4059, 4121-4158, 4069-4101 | -0.096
